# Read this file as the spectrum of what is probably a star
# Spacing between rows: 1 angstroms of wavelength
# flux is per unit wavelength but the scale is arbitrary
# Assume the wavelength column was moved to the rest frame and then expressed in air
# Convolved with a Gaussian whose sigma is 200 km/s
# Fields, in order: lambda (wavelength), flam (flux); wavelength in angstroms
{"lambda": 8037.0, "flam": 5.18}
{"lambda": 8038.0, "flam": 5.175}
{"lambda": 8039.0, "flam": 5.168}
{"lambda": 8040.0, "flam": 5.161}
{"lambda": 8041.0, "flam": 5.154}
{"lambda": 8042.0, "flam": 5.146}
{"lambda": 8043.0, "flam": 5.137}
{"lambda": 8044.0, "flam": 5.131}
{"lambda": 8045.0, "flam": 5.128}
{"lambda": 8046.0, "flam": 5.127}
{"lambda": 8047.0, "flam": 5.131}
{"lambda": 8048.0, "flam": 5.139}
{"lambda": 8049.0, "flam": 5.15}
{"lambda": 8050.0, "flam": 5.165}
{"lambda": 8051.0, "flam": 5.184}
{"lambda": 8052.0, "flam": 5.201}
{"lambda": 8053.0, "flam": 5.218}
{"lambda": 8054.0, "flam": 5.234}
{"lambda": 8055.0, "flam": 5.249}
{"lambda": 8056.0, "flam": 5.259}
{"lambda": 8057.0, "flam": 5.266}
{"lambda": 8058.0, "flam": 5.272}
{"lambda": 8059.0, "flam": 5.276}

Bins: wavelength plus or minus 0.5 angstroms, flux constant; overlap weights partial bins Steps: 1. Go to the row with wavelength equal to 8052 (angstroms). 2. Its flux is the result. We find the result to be 5.201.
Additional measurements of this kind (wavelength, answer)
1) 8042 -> 5.146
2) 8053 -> 5.218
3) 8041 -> 5.154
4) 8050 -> 5.165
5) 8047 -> 5.131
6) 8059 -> 5.276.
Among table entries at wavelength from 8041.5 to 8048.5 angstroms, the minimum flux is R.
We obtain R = 5.127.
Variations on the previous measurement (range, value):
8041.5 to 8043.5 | 5.137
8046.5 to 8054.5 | 5.131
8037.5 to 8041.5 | 5.154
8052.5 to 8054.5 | 5.218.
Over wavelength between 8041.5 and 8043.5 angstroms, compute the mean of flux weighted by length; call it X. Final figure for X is 5.14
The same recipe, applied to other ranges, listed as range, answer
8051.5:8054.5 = 5.22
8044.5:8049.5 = 5.13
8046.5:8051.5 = 5.15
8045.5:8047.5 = 5.13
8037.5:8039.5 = 5.17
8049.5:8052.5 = 5.18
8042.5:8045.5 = 5.13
